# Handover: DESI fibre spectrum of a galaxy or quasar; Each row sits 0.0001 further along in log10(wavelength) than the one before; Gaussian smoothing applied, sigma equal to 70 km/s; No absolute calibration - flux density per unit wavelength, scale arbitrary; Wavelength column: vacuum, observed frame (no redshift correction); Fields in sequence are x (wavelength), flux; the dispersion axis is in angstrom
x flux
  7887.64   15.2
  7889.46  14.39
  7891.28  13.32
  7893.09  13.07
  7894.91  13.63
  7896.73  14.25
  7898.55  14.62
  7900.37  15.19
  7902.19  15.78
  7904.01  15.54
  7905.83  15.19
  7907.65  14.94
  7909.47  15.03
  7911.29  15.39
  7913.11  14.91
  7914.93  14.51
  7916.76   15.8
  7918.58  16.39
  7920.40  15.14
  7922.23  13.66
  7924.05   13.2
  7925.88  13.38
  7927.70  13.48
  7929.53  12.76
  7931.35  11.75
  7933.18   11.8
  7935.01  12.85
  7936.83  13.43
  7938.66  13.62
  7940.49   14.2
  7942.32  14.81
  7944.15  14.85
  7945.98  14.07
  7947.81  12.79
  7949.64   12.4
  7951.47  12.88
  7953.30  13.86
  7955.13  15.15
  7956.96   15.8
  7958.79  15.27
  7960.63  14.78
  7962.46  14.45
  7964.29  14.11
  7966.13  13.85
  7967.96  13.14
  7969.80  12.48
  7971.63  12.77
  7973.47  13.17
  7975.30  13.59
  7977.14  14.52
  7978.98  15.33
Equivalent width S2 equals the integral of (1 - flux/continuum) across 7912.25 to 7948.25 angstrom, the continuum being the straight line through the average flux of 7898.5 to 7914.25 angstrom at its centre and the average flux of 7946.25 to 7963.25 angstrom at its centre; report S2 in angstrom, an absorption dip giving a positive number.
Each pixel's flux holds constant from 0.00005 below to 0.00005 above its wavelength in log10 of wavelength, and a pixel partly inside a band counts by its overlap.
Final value 2.0 angstrom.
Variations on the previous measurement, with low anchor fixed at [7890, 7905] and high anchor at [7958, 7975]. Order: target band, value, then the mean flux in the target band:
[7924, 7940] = 1.3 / 12.9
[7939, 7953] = 0.2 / 13.7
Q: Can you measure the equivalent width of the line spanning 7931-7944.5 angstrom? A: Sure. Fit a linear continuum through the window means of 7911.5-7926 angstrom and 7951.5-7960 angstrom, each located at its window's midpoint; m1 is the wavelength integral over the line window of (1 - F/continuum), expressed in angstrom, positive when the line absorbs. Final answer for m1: 1.2 angstrom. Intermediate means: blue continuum 14.7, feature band 13.4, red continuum 14.8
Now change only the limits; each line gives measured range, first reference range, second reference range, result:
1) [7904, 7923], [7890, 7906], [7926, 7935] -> -2.2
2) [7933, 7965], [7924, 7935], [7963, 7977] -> -2.4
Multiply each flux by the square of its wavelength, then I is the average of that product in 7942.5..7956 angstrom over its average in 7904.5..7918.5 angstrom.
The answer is 0.91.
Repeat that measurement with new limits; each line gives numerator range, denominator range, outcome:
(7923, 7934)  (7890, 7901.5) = 0.91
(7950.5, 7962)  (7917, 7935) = 1.09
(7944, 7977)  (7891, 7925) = 0.95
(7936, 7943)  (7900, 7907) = 0.91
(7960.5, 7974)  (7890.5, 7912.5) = 0.94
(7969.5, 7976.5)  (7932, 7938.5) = 1.04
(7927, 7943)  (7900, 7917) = 0.87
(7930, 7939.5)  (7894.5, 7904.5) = 0.86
